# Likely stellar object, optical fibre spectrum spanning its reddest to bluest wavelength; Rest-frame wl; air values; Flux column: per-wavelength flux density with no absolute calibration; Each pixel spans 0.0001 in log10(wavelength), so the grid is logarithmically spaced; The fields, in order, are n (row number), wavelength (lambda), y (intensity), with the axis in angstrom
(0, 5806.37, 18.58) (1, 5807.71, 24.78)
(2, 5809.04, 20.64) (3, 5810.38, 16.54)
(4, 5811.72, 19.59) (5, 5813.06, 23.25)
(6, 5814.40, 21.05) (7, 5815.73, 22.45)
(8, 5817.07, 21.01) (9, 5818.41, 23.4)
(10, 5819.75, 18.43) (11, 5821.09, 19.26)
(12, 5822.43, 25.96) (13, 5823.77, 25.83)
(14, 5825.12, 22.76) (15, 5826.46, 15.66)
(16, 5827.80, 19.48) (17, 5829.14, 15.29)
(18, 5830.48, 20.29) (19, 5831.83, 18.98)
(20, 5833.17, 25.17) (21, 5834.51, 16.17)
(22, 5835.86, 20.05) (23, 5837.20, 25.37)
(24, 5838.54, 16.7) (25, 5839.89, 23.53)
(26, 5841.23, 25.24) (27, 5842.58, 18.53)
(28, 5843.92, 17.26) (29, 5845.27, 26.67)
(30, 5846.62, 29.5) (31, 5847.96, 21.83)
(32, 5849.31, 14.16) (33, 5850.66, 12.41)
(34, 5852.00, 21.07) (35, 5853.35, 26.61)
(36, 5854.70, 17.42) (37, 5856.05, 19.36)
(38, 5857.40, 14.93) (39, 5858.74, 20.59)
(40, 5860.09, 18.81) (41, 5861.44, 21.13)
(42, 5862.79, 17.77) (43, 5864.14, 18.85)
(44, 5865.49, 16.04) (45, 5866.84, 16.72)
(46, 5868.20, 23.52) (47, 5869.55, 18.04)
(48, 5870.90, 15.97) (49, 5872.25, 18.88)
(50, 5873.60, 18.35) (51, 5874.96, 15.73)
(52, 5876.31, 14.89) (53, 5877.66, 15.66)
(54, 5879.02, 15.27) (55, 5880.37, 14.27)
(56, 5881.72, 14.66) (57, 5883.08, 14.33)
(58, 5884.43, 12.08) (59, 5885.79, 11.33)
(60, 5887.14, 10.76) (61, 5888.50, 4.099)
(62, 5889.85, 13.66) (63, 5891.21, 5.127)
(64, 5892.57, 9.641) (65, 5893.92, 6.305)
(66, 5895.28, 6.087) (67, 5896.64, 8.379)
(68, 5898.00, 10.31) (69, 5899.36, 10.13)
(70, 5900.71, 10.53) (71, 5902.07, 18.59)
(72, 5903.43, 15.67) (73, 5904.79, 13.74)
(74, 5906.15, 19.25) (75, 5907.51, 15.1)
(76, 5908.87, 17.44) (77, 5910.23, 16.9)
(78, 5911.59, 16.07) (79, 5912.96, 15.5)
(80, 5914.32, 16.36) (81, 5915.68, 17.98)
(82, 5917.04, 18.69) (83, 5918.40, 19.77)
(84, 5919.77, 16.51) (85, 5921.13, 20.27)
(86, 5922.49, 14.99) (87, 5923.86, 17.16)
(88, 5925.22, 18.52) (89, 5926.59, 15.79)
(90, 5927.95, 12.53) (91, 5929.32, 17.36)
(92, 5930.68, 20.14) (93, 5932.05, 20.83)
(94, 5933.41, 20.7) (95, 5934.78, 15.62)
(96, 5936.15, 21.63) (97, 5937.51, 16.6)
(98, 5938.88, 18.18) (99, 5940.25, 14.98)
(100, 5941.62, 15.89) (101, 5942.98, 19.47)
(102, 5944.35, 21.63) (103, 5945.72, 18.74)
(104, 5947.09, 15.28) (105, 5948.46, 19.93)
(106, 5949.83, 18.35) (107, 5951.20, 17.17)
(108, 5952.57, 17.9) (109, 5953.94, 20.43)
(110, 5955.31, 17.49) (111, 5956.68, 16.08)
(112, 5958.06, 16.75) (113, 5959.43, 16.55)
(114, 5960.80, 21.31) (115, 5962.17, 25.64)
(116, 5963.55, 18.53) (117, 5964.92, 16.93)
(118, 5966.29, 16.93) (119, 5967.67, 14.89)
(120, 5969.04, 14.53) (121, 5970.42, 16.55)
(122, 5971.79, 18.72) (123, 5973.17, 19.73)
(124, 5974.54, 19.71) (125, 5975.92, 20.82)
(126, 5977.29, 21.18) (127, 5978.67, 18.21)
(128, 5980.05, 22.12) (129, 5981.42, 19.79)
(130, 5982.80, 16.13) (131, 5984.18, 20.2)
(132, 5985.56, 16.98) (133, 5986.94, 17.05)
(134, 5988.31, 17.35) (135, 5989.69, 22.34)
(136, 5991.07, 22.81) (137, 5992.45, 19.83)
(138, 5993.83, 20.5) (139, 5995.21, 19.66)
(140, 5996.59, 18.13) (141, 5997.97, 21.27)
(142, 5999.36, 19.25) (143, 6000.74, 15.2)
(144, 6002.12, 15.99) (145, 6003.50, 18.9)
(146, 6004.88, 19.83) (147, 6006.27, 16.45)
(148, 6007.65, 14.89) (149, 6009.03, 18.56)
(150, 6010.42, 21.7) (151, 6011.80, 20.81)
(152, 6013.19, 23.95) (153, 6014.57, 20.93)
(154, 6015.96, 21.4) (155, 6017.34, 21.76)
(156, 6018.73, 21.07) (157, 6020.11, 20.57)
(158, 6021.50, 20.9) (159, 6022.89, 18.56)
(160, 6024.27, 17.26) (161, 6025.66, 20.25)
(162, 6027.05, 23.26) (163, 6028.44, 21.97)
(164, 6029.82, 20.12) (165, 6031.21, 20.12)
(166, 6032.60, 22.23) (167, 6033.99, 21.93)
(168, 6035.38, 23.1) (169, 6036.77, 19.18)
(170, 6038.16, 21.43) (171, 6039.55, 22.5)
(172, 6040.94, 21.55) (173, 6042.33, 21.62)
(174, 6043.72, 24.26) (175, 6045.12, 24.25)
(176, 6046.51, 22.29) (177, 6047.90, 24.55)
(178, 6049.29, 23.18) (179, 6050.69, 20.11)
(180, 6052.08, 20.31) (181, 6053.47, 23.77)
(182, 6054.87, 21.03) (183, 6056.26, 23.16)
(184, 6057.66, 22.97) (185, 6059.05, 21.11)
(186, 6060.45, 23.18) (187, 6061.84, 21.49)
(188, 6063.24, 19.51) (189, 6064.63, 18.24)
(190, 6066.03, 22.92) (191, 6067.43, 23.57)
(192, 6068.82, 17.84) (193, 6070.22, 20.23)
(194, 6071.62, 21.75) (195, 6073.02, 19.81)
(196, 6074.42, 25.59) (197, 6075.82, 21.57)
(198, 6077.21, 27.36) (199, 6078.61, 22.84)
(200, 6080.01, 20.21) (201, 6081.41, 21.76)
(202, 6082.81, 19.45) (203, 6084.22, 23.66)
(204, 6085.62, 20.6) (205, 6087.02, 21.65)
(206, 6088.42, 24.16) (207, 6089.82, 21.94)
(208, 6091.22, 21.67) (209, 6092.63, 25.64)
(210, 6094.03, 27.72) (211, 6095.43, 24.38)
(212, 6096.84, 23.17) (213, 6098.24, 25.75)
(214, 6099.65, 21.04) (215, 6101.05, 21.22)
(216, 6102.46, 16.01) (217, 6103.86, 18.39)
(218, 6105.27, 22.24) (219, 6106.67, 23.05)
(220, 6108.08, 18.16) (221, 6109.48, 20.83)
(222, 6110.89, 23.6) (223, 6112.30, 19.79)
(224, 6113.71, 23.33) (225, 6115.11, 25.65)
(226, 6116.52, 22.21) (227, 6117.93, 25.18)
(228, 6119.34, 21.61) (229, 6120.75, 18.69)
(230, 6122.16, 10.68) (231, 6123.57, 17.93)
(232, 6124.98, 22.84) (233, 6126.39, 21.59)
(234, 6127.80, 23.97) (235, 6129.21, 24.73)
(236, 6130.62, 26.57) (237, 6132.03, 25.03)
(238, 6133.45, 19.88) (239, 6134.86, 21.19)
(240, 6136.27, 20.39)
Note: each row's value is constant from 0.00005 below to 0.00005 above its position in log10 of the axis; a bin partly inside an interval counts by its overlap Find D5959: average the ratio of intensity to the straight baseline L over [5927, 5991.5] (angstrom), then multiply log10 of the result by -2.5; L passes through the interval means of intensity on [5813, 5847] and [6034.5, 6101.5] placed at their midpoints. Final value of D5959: 0.18 mag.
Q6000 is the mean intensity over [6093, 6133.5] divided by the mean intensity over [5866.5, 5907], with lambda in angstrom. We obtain 1.6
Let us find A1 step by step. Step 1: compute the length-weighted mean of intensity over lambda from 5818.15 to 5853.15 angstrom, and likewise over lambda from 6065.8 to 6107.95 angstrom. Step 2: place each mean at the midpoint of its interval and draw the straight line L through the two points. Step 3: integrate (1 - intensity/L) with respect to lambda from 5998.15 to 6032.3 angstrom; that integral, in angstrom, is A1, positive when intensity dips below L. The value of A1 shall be 3.1 angstrom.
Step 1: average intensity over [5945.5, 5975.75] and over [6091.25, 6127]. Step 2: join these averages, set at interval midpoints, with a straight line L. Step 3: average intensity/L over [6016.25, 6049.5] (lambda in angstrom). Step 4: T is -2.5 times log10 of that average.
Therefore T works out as -0.09 mag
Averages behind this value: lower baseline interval 18.1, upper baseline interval 21.6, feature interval 21.6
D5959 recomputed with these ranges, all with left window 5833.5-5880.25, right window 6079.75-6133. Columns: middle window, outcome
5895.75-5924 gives 0.26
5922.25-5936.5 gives 0.13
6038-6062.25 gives -0.05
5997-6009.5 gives 0.17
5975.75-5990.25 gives 0.08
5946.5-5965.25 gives 0.10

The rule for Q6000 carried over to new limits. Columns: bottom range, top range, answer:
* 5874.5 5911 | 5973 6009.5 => 1.51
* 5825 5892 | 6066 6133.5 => 1.24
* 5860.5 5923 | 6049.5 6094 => 1.48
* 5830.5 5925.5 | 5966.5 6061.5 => 1.22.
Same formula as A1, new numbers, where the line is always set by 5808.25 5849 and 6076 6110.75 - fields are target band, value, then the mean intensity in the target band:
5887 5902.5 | 8.79 angstrom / 9.28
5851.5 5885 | 5.77 angstrom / 17.6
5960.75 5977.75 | 2.32 angstrom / 18.8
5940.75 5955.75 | 2.27 angstrom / 18.4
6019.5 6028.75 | 0.68 angstrom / 20.3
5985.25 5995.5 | 1.01 angstrom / 19.7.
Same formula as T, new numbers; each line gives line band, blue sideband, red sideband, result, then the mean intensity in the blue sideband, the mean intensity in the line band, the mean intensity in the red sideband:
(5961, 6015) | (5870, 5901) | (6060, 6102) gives -0.10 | 12.1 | 19.1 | 22.3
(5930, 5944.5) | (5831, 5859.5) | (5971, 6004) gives 0.06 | 20.5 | 18.6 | 19.2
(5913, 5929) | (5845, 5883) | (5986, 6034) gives 0.11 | 18.4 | 17.1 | 19.9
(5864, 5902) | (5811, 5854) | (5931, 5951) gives 0.44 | 21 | 13.2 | 18.4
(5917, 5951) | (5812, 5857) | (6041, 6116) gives 0.19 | 20.9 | 18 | 22.1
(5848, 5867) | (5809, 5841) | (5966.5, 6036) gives 0.12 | 20.8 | 18.4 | 19.6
